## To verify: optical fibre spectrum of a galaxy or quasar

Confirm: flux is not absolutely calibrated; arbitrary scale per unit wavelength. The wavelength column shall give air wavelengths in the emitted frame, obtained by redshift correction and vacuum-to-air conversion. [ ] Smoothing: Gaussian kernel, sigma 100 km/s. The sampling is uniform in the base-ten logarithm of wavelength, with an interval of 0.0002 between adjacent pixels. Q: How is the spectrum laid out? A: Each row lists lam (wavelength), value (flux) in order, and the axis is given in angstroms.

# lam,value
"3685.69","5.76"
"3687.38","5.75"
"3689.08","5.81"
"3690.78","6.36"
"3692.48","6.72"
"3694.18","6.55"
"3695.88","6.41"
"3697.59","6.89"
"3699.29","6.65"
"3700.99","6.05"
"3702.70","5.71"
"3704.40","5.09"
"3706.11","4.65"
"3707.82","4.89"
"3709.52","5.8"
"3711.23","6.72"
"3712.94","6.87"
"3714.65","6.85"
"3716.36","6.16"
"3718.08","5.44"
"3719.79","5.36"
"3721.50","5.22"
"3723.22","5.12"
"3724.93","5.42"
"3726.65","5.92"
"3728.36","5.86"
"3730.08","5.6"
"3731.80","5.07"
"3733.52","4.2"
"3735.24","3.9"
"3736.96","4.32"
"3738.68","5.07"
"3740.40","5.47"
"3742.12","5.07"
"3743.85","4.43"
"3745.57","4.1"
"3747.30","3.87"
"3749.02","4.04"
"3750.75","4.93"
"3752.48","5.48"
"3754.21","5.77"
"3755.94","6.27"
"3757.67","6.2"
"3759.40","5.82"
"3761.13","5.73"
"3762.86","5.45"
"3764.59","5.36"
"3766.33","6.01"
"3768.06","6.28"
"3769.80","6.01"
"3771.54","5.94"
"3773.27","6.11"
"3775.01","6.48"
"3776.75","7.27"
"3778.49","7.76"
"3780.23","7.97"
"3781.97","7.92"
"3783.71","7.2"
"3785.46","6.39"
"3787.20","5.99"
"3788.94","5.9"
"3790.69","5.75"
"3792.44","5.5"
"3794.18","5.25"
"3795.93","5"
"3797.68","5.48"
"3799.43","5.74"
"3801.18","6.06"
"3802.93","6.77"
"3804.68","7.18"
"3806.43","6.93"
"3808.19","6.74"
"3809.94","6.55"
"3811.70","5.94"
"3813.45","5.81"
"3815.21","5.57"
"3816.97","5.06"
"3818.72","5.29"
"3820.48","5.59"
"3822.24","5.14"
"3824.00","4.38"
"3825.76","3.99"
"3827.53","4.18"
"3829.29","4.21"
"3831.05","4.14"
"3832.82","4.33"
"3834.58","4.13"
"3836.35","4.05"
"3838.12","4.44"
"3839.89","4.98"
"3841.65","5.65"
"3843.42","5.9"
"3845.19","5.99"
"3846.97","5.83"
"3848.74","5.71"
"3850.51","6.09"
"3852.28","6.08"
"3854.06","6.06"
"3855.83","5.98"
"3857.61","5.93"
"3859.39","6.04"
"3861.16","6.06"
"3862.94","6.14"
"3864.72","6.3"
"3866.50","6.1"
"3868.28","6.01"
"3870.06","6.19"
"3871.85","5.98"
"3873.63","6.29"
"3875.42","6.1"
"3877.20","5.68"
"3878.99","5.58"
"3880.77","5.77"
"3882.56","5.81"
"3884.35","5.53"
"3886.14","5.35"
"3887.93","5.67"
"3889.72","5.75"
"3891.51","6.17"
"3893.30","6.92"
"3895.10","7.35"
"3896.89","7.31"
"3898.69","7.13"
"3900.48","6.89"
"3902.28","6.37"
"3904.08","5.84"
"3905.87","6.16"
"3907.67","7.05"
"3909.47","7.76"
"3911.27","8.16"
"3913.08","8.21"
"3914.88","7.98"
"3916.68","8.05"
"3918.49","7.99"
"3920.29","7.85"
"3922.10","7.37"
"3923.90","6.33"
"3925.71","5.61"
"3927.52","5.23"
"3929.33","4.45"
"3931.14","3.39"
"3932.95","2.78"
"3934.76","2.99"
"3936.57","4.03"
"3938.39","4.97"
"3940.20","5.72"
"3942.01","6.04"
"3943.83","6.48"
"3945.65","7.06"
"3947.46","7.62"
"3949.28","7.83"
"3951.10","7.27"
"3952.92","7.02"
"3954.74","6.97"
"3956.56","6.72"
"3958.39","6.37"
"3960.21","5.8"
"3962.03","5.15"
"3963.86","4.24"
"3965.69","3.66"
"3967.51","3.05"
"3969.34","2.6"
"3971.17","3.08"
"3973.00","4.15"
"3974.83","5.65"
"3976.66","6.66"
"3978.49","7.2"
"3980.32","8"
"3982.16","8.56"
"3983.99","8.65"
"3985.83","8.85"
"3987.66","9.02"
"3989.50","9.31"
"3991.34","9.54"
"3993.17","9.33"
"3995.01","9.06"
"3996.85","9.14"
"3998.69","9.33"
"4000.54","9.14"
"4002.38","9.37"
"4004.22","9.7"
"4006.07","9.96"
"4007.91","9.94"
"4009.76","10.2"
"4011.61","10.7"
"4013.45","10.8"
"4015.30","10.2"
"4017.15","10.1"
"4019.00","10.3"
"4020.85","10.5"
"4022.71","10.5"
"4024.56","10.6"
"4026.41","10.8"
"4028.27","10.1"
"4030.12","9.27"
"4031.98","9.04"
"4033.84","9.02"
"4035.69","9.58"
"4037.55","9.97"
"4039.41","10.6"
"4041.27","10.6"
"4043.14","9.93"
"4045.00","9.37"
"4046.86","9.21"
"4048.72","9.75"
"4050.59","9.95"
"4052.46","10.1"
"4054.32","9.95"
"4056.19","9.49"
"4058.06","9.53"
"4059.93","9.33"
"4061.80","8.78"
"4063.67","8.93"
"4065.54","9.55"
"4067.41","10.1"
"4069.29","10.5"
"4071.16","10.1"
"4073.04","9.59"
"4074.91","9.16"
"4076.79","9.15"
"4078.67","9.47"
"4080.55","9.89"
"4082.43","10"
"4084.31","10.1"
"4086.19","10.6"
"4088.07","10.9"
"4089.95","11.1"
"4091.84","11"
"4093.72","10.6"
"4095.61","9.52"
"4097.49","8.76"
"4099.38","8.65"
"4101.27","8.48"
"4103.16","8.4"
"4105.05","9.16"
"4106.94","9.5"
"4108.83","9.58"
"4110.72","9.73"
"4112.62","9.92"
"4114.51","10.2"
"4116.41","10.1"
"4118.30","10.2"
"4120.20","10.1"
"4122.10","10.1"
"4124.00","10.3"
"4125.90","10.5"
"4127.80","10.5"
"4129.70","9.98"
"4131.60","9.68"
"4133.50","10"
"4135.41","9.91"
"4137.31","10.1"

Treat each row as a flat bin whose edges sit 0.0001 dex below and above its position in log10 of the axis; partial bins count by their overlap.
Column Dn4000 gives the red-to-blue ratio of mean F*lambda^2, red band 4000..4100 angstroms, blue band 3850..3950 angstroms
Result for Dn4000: 1.72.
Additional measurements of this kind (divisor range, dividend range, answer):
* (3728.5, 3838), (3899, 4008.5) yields 1.34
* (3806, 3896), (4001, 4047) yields 1.94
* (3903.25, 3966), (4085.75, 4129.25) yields 1.74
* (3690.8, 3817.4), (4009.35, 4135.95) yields 1.99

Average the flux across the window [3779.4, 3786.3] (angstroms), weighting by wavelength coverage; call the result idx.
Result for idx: 7.37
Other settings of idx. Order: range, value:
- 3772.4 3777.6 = 6.62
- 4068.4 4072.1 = 10.3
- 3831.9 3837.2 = 4.17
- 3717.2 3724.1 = 5.29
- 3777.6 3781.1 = 7.86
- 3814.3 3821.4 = 5.38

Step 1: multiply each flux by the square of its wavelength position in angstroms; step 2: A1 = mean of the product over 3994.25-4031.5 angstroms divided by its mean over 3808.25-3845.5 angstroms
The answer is 2.2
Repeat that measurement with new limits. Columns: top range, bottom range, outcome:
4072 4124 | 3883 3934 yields 1.67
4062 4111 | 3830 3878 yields 1.93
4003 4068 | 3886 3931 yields 1.57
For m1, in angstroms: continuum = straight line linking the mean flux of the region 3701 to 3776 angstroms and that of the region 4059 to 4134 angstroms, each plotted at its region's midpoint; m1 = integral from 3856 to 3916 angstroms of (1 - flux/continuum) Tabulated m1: 7.0 angstroms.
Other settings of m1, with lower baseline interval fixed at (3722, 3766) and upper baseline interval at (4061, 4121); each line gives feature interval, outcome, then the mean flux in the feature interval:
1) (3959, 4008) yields 6.30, 7.3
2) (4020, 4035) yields -1.80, 9.97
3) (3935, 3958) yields 4.31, 6.37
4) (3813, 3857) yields 8.43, 5.14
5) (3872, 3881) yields 1.31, 5.9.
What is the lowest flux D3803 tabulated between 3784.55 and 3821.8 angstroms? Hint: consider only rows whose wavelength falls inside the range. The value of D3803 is 5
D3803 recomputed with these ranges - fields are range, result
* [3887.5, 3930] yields 4.45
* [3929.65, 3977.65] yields 2.6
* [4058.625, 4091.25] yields 8.78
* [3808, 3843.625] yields 3.99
